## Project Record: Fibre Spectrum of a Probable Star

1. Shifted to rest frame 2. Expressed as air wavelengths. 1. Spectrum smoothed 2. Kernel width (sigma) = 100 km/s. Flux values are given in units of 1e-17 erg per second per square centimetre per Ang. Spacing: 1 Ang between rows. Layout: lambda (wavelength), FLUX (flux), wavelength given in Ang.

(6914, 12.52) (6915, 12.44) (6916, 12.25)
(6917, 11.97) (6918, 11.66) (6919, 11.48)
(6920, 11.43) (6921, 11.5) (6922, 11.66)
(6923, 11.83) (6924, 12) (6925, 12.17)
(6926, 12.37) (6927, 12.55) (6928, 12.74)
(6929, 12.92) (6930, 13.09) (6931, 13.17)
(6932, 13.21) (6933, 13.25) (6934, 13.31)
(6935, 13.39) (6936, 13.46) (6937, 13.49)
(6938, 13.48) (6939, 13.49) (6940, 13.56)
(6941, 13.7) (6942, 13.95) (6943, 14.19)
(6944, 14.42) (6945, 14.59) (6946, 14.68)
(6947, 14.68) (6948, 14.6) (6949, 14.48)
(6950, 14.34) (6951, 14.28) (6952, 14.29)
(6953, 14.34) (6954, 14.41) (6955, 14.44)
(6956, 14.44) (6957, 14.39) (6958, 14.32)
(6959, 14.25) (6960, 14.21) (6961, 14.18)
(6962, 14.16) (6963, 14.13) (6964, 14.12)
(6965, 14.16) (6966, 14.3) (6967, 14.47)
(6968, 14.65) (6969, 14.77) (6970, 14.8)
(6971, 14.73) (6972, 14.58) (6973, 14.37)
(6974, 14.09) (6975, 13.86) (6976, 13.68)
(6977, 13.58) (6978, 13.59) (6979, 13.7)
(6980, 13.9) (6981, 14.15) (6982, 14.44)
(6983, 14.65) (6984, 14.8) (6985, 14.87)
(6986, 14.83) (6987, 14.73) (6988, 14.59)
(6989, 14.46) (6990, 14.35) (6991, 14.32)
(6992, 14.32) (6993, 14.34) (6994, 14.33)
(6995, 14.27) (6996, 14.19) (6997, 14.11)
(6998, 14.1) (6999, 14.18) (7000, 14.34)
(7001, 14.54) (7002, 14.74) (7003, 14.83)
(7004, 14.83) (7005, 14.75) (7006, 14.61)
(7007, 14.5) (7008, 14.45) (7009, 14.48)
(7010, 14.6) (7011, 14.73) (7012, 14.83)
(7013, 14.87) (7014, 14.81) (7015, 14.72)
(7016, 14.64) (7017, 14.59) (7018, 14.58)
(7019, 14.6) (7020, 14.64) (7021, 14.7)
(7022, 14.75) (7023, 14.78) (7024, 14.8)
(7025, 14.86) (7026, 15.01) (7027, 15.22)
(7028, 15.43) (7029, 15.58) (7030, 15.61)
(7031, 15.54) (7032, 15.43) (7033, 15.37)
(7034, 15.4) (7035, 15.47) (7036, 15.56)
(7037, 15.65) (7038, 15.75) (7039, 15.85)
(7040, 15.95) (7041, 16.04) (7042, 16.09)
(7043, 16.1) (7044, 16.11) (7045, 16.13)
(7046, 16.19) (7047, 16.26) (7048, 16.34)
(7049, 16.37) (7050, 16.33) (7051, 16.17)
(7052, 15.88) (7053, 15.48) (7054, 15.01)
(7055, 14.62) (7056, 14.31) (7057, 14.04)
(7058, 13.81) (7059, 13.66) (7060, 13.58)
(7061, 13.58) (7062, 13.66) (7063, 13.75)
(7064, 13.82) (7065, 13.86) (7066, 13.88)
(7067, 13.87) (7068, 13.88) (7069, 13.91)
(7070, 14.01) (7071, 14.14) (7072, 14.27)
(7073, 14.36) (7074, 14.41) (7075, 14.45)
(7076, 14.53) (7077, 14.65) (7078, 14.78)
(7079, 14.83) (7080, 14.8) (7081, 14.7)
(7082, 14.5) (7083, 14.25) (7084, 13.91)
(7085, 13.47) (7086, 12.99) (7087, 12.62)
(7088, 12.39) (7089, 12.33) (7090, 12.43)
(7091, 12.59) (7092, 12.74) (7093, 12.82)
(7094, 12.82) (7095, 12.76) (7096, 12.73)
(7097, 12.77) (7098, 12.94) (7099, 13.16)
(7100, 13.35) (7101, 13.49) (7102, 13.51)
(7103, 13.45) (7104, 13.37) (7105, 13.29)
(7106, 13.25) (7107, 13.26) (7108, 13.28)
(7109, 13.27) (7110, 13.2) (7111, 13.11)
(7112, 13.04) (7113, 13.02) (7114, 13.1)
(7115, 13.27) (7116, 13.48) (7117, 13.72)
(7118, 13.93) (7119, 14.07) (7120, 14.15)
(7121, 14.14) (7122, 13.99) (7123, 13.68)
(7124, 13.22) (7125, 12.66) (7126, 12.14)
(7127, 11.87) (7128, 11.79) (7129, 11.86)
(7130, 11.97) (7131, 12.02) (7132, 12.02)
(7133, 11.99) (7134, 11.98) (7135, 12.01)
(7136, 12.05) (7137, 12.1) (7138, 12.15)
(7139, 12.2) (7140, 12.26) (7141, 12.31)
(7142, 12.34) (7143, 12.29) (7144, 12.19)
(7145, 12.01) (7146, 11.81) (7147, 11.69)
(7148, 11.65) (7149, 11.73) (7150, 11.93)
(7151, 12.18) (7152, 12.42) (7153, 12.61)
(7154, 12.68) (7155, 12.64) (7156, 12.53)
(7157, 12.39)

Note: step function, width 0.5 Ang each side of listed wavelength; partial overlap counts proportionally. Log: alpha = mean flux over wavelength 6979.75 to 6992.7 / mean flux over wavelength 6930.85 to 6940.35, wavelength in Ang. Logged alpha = 1.1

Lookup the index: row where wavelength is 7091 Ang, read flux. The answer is 12.59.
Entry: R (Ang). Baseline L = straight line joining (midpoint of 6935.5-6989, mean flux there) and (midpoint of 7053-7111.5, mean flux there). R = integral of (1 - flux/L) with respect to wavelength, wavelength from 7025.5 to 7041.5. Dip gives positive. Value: -1.9 Ang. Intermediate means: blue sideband 14.3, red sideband 13.7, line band 15.6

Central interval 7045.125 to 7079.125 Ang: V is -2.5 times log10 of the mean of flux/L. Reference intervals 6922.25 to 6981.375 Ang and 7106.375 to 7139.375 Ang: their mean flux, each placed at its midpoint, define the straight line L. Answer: -0.110 mag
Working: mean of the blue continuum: 13.9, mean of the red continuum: 12.8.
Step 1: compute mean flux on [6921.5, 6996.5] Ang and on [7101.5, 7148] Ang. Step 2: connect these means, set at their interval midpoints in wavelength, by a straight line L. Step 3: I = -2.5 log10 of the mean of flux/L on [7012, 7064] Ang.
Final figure -0.13 mag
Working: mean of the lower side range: 14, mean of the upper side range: 12.8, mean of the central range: 15.2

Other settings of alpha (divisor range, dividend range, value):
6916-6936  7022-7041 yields 1.24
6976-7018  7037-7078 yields 1.03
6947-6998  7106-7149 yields 0.88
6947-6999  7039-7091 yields 1.01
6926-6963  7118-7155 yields 0.89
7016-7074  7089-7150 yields 0.85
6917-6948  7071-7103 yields 1.04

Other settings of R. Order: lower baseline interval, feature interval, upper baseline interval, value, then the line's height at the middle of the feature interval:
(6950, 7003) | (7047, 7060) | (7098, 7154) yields -1.6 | 13.5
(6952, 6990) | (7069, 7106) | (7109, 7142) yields -1.2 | 13.2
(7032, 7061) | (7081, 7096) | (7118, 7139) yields 1.0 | 14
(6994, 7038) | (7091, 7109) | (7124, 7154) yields -0.2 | 13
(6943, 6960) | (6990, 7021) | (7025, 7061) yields 1.0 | 15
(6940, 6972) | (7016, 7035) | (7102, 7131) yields -1.7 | 13.8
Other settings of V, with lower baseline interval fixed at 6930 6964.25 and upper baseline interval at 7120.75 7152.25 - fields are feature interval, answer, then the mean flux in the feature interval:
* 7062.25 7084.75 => -0.112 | 14.2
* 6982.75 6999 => -0.064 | 14.4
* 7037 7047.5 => -0.216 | 16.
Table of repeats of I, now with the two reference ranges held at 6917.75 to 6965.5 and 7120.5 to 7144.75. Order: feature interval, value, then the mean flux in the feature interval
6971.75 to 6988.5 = -0.08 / 14.3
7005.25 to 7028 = -0.13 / 14.7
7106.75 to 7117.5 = -0.06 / 13.2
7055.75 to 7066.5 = -0.08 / 13.8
